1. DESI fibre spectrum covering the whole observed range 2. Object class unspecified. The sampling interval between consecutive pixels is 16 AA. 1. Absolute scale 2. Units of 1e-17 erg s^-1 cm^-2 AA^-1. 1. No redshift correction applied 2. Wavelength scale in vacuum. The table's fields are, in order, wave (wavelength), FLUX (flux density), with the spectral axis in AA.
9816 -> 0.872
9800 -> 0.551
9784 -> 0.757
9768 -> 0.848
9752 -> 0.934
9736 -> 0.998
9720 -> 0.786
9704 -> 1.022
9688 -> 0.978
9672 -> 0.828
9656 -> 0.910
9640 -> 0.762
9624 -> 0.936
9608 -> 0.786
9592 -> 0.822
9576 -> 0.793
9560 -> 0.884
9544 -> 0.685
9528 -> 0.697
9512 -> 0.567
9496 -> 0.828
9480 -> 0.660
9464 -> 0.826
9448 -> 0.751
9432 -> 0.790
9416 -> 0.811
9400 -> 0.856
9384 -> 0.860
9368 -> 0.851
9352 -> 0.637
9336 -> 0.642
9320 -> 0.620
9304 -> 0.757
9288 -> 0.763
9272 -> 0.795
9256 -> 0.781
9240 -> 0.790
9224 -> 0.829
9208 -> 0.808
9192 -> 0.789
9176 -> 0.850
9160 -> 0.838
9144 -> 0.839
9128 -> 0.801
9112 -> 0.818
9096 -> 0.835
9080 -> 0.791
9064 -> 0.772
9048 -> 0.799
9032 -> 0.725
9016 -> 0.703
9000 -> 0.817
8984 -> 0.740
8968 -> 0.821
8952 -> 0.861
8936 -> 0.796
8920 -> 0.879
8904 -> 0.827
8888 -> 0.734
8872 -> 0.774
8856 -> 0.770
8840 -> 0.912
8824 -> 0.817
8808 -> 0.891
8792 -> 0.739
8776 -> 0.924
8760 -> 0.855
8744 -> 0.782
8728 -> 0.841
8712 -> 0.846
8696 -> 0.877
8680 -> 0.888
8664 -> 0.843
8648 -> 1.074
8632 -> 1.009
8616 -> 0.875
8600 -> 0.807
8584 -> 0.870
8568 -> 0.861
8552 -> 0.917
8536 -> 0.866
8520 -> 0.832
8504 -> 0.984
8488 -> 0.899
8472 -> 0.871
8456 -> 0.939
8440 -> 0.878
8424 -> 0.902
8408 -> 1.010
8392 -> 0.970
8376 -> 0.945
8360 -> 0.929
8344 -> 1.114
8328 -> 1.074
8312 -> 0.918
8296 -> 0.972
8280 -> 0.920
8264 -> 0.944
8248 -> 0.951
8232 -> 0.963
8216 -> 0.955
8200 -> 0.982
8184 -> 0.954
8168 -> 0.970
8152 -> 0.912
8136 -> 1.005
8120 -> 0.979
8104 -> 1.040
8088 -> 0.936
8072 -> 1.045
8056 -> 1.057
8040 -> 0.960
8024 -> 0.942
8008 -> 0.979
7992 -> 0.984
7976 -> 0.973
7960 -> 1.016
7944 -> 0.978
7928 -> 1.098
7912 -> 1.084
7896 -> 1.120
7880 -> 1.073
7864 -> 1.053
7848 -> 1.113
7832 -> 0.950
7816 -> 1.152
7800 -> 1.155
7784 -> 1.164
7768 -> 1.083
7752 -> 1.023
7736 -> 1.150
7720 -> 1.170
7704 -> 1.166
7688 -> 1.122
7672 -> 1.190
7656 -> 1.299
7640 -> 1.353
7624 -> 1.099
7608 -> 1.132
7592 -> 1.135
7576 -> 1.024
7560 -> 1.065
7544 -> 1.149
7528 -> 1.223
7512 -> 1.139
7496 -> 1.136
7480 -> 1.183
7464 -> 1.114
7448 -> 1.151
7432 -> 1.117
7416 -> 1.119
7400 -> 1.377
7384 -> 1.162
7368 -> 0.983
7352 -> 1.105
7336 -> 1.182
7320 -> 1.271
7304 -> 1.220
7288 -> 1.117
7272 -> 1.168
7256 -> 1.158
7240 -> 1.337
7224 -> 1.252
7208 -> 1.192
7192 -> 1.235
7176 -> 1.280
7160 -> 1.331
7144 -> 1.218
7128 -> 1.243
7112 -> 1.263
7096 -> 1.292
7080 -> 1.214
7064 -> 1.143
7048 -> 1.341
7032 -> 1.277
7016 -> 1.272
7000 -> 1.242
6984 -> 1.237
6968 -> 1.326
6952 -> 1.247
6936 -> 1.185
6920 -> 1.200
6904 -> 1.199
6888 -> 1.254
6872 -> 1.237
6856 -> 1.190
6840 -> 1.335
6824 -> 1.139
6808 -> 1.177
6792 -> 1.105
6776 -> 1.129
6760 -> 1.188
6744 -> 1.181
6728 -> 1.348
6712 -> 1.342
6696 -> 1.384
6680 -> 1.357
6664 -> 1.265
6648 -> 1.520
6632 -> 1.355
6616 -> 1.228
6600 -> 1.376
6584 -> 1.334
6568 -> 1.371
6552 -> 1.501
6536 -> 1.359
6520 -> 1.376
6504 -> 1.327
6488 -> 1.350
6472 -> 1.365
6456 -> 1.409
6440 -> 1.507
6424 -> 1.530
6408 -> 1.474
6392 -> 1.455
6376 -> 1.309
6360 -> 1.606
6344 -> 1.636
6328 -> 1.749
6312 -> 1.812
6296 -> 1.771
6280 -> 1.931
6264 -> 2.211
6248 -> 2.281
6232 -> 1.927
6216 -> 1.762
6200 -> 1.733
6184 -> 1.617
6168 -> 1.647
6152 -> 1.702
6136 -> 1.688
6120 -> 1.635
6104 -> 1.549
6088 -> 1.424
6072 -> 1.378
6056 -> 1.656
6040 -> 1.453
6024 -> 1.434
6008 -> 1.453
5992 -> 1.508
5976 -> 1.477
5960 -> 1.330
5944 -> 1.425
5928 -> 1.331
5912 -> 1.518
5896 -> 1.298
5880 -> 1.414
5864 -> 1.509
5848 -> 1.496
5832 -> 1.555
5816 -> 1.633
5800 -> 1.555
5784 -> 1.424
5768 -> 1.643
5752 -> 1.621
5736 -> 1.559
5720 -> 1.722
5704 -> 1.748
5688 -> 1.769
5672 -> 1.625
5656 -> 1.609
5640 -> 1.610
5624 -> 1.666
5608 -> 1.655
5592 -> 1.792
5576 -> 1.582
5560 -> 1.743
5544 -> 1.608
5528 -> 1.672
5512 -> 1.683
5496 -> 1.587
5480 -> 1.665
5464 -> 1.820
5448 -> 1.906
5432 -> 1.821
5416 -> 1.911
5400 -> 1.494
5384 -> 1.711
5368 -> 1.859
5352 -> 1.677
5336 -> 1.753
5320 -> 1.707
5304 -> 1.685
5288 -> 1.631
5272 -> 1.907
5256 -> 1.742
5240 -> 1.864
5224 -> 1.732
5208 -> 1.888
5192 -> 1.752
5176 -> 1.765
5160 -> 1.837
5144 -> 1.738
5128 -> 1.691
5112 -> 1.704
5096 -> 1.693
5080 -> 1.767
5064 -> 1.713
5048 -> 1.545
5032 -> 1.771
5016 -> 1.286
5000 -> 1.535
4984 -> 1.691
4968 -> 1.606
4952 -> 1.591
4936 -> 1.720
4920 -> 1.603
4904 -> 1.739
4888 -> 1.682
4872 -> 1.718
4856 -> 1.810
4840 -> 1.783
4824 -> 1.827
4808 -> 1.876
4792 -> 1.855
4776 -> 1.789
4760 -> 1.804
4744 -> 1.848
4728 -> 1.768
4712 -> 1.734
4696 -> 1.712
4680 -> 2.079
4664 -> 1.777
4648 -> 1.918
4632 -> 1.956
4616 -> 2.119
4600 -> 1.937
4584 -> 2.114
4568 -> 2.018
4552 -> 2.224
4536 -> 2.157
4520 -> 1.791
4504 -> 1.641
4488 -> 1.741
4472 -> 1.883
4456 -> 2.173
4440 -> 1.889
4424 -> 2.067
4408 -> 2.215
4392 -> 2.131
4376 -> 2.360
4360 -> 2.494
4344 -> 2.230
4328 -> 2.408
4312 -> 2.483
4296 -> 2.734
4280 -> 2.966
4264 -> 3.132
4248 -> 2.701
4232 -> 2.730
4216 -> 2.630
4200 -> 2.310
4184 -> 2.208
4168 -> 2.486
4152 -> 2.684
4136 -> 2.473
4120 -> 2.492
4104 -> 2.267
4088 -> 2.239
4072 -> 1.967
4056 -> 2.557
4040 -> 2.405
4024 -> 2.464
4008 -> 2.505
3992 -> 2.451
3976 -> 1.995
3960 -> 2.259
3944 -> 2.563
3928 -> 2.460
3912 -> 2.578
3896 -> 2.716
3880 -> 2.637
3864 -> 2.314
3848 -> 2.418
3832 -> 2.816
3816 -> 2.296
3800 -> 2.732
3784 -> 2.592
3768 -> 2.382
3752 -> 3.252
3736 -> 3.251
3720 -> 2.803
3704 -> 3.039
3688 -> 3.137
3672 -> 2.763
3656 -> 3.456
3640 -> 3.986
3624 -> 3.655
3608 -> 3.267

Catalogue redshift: 1.236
